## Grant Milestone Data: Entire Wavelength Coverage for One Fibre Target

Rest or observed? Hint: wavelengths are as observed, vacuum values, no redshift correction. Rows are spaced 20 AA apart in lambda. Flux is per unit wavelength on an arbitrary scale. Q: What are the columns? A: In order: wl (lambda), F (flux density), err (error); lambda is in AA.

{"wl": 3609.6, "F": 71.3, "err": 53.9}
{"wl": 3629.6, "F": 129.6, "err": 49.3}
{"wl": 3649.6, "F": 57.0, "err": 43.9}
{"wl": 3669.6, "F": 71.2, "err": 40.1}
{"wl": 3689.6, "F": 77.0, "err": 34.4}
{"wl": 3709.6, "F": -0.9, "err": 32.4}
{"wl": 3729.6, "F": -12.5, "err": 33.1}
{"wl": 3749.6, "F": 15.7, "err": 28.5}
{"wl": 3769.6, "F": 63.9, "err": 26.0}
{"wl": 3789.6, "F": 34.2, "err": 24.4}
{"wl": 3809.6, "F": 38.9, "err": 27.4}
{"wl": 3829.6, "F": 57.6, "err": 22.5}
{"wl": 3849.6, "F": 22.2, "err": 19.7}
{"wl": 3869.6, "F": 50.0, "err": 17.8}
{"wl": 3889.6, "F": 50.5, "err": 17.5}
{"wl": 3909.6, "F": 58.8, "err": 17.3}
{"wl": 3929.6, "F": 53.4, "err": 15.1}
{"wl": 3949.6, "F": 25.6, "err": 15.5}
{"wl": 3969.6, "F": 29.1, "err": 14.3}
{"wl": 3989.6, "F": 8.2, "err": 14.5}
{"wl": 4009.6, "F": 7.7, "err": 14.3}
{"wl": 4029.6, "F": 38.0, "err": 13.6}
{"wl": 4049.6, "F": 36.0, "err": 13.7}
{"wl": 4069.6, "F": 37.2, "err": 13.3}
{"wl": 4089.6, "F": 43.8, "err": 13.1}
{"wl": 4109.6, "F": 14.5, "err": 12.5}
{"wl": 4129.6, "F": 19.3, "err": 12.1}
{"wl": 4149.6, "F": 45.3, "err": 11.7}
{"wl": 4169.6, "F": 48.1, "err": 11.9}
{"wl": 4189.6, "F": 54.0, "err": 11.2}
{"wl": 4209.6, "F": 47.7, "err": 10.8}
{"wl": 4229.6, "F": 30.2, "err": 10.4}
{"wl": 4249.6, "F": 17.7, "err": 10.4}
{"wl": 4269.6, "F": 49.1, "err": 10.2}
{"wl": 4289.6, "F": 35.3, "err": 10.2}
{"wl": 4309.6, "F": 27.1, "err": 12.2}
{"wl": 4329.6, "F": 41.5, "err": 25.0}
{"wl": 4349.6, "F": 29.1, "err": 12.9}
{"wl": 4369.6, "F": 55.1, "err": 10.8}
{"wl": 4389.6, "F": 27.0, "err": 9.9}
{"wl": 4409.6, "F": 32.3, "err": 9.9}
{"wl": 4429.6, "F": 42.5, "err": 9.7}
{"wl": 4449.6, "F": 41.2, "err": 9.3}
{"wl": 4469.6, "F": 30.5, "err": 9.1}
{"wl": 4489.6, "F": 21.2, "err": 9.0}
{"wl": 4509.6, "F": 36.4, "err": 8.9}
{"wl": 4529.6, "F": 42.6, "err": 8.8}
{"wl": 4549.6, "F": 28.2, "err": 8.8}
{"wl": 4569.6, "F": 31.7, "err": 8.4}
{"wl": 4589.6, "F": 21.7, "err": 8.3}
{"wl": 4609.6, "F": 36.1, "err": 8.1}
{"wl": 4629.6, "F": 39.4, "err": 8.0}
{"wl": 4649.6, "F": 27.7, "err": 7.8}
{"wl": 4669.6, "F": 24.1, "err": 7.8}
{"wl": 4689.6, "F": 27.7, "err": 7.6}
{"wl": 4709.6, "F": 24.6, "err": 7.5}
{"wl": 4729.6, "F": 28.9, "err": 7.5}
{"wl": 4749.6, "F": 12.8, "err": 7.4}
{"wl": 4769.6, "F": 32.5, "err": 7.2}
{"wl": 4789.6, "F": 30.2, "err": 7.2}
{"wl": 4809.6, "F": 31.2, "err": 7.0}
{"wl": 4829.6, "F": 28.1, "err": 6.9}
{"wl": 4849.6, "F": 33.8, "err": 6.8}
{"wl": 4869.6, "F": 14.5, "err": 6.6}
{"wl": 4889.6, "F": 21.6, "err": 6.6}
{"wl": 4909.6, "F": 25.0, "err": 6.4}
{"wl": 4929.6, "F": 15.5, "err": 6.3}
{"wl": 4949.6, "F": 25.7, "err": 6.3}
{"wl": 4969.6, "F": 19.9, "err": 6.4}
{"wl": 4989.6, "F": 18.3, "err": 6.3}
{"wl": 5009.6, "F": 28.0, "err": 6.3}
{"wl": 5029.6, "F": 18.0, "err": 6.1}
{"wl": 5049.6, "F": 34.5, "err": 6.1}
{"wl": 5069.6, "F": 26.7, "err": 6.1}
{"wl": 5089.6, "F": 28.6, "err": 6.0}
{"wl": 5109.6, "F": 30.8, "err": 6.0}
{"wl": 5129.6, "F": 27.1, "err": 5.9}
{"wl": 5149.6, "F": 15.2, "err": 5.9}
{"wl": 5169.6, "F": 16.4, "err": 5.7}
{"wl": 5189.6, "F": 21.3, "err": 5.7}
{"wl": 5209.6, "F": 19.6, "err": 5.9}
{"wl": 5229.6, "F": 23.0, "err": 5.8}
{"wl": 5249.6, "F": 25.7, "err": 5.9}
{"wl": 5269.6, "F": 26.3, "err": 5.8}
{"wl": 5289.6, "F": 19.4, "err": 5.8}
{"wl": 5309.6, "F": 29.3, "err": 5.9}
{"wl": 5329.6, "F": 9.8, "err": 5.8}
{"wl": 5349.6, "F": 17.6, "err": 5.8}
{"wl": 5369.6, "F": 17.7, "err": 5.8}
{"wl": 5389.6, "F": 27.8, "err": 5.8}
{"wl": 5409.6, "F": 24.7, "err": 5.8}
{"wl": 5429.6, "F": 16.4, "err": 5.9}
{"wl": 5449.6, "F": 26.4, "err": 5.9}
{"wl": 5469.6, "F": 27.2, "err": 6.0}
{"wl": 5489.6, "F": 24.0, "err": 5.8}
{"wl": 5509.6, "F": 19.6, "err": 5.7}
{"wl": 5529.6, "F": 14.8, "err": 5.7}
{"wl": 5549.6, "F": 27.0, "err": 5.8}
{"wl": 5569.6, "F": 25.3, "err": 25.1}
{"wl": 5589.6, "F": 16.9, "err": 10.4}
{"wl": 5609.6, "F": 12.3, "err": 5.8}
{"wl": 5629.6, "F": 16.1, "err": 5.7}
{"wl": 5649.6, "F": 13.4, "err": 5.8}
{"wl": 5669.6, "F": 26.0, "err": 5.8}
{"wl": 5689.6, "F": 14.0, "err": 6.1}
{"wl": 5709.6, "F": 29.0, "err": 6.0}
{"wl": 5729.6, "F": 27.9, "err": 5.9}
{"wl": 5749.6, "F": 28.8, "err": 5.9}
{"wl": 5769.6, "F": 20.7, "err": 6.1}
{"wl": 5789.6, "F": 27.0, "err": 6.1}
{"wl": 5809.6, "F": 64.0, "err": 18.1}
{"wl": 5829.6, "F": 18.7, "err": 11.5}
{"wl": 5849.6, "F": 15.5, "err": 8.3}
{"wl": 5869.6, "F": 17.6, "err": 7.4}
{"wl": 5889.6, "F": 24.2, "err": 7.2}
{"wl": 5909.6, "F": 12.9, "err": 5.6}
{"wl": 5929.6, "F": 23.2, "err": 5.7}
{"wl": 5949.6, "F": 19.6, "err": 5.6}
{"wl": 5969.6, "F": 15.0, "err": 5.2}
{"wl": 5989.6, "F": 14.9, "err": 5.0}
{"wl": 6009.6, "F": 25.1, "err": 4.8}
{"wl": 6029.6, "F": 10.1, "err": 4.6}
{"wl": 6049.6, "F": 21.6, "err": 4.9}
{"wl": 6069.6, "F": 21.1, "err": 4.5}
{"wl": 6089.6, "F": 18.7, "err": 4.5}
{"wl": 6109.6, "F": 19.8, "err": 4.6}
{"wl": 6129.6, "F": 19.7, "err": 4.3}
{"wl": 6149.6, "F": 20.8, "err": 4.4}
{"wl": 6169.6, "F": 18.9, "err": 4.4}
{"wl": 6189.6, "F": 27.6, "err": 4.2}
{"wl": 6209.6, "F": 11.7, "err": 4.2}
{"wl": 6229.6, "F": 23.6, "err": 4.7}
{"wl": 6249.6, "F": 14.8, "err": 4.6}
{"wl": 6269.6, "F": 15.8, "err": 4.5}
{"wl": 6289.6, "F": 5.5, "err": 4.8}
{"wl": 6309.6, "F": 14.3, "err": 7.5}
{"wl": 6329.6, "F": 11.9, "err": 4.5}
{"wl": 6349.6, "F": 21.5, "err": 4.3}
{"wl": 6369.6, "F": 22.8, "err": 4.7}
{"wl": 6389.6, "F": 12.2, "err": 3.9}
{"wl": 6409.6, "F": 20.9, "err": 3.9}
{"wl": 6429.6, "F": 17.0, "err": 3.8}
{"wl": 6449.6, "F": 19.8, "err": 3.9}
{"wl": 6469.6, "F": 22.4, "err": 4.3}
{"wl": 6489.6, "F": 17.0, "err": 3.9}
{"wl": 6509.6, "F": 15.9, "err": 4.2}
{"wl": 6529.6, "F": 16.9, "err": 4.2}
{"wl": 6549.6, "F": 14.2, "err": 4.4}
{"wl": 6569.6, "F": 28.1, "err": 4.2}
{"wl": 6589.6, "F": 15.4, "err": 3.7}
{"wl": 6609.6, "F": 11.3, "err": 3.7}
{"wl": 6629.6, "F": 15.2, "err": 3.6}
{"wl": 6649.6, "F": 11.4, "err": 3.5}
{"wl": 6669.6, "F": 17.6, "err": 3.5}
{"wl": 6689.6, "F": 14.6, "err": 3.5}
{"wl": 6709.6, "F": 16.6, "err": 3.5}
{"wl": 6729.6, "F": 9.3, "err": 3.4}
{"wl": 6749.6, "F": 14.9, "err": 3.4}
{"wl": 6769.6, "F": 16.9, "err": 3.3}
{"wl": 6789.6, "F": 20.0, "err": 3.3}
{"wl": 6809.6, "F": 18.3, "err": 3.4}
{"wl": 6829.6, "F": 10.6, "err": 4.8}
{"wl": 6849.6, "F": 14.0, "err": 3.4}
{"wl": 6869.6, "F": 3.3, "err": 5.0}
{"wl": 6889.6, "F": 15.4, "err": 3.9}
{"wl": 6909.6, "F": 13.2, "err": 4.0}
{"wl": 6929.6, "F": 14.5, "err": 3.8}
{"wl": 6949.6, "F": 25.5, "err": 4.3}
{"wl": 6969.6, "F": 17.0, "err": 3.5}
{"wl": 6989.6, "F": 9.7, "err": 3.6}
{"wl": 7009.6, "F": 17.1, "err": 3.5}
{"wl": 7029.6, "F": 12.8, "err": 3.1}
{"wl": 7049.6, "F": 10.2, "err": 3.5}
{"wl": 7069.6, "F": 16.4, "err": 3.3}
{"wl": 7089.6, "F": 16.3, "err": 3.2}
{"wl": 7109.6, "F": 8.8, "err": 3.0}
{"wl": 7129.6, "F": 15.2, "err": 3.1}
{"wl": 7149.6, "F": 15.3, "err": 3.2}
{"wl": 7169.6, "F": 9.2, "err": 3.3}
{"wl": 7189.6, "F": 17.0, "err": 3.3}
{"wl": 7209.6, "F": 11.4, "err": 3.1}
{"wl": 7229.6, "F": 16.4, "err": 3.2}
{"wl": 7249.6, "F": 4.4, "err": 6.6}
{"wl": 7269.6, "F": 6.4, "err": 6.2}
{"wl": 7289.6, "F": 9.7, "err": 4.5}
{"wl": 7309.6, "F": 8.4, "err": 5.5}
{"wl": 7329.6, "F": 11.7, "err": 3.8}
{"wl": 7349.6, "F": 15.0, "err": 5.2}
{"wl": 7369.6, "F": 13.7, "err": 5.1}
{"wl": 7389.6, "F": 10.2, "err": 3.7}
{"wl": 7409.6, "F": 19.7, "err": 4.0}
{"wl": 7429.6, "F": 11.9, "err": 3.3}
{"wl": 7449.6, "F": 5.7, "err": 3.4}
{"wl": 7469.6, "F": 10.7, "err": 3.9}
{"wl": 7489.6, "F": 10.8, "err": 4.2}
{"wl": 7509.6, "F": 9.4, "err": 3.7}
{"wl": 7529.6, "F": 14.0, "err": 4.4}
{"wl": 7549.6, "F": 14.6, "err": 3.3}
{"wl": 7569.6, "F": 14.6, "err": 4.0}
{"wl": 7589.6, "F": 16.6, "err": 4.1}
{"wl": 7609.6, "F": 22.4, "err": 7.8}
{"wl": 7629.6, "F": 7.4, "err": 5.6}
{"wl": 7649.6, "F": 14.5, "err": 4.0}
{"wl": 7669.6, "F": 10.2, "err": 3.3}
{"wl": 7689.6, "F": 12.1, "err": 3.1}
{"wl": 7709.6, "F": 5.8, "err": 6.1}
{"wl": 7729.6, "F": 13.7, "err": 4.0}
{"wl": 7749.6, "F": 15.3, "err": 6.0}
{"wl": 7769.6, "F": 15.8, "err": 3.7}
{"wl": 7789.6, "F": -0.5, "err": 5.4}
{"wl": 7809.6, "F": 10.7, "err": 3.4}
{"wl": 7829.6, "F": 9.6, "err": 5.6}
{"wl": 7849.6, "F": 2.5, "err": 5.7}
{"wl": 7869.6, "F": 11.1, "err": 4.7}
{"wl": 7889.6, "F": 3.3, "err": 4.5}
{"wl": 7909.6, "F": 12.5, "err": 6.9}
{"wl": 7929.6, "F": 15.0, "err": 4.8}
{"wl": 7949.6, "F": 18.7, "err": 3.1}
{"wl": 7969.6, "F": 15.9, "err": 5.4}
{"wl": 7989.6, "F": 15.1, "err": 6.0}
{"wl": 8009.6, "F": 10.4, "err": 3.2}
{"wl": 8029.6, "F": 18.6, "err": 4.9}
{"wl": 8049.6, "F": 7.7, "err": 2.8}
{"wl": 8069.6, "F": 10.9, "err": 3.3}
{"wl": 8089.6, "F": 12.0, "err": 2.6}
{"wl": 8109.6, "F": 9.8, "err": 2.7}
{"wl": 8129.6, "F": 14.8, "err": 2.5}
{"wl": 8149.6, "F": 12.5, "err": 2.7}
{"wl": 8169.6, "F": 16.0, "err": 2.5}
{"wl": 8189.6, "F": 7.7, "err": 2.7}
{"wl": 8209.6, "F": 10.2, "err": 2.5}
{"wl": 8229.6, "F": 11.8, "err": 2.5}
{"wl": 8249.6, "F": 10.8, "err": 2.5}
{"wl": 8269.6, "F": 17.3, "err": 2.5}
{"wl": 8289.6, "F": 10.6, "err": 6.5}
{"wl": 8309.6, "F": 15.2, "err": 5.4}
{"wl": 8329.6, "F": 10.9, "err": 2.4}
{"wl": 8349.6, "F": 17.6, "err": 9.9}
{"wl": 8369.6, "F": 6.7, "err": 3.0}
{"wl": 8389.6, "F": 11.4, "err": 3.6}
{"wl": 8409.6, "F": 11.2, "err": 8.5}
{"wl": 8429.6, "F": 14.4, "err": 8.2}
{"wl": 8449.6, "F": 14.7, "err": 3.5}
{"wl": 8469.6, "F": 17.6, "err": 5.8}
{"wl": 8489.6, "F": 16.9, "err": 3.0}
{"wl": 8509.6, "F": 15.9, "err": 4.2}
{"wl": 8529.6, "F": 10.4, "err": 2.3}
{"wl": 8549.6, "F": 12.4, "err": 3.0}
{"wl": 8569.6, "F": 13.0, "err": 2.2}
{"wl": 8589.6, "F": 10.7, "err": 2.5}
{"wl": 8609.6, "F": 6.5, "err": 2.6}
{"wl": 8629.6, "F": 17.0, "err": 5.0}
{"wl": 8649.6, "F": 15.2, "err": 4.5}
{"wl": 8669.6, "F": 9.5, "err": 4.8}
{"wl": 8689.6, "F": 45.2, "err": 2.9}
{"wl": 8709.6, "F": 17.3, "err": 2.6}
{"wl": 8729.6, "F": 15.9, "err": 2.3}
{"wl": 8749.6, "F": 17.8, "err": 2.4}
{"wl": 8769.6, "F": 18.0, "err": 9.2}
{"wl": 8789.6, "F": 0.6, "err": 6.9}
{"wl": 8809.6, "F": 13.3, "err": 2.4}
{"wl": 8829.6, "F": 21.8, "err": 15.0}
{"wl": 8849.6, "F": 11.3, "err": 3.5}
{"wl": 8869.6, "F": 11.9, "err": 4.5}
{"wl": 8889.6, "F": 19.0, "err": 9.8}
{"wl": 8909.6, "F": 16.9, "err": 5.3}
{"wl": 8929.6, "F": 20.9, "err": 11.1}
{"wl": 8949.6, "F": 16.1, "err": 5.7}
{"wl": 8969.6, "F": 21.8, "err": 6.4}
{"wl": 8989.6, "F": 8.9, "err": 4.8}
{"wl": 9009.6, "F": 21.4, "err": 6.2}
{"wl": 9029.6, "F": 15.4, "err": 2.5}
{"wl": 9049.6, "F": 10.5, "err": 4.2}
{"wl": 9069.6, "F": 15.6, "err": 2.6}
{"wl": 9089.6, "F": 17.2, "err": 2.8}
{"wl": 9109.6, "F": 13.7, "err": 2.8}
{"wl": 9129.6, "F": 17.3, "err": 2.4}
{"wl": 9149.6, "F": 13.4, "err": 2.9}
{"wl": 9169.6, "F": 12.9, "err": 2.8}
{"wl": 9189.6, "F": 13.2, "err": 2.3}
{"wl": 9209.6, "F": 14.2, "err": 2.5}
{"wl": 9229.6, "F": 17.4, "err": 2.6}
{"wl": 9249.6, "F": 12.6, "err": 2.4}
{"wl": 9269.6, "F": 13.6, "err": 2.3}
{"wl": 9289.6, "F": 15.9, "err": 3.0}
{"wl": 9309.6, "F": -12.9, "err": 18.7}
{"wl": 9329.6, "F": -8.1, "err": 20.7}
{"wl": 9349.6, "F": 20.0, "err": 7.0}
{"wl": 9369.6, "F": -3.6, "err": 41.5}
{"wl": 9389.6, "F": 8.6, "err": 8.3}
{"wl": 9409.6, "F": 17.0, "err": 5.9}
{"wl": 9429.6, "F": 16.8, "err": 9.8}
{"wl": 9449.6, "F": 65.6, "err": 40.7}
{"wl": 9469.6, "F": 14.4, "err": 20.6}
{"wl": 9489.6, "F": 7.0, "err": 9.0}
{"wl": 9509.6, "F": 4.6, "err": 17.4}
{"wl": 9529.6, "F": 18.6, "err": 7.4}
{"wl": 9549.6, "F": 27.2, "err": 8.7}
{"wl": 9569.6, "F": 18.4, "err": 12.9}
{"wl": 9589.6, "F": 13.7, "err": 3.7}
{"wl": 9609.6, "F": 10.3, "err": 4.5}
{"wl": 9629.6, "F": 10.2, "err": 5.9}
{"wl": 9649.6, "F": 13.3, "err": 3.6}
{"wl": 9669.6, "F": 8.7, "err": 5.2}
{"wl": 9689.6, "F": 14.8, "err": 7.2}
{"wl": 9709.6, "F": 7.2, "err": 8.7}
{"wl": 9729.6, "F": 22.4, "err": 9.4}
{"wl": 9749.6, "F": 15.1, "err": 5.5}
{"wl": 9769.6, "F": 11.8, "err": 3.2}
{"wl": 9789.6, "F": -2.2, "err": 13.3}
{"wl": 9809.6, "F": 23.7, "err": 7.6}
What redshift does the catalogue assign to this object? 1.33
